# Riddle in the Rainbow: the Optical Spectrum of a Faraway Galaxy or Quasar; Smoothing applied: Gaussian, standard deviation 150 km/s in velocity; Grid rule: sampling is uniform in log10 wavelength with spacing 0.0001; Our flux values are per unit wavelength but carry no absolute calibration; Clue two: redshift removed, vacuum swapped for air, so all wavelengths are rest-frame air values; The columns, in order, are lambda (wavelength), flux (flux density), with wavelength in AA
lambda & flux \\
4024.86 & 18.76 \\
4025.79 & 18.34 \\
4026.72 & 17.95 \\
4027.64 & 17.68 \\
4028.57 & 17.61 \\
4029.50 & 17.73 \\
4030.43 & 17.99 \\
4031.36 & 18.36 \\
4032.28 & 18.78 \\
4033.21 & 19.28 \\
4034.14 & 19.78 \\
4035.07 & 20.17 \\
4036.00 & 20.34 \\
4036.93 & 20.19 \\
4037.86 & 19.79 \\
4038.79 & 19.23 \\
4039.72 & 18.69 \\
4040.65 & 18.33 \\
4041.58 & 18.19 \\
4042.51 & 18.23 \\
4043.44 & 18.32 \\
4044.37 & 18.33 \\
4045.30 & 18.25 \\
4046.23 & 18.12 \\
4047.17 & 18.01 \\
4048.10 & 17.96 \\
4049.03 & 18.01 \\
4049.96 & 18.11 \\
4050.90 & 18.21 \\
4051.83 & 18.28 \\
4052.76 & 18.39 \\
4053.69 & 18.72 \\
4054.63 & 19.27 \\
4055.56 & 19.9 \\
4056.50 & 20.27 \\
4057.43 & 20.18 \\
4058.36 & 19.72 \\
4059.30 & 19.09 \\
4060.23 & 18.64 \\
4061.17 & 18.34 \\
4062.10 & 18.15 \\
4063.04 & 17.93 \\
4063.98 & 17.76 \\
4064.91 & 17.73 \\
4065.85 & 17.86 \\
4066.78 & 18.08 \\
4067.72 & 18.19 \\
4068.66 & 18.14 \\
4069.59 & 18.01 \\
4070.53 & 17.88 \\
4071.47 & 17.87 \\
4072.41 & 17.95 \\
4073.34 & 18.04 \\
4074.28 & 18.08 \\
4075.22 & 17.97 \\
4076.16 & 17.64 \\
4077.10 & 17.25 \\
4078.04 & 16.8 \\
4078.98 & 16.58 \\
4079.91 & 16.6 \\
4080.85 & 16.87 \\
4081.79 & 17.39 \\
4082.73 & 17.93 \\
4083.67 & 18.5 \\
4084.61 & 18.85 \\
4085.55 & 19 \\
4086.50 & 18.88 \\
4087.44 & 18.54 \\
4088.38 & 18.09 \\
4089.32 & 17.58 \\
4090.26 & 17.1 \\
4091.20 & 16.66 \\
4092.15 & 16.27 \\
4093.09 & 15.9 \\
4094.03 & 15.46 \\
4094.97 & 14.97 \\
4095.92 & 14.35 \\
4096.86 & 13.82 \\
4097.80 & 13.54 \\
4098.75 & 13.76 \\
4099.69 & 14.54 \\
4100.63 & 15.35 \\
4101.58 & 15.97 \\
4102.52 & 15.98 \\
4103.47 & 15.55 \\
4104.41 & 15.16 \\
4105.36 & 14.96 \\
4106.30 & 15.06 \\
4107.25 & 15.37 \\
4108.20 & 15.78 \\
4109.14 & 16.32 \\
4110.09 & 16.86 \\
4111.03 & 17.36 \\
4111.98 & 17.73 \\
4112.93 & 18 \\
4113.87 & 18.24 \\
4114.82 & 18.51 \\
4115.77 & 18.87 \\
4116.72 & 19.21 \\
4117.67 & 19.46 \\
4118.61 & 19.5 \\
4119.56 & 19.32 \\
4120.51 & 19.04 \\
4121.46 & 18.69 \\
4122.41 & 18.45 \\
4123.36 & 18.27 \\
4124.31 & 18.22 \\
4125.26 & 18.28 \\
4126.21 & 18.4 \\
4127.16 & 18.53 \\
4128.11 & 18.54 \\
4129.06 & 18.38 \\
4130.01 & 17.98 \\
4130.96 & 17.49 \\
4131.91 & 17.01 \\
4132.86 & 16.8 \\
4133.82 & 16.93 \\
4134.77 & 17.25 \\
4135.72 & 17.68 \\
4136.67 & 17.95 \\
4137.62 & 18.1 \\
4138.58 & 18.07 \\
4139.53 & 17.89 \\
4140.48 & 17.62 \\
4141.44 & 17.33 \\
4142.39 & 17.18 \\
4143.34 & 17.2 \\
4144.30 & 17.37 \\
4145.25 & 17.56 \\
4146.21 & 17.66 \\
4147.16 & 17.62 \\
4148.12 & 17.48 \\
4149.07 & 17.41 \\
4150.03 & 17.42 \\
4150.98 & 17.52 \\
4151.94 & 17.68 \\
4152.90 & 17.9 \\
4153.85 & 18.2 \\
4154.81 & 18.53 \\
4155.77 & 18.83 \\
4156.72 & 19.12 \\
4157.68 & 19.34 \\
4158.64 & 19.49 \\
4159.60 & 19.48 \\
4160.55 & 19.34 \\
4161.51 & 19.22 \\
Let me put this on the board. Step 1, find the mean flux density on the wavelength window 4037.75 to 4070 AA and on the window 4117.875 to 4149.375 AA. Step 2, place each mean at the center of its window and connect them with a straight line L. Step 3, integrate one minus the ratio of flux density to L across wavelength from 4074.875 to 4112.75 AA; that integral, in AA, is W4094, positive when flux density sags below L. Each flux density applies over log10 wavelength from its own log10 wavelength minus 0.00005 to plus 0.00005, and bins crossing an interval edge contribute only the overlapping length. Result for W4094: 3.7 AA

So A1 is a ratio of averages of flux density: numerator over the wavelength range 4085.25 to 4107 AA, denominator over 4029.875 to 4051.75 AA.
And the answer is 0.8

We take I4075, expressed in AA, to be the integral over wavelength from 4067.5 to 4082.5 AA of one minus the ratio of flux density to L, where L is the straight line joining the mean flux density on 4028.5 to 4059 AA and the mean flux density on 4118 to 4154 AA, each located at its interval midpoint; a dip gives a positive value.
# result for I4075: 0.8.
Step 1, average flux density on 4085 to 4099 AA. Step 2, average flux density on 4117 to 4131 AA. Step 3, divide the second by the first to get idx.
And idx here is 1.14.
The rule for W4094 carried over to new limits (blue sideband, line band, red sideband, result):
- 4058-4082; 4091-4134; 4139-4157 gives 2.1 AA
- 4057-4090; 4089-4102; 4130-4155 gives 1.9 AA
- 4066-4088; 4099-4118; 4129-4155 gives 1.2 AA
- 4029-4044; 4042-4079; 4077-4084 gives -0.5 AA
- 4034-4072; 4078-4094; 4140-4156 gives 0.7 AA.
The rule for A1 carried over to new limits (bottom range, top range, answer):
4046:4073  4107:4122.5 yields 0.98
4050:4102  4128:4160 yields 1.02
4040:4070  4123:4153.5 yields 0.96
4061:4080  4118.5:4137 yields 1.02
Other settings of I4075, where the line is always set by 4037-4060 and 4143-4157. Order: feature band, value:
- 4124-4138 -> 0.13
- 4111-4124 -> -0.38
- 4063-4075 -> 0.39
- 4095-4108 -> 2.40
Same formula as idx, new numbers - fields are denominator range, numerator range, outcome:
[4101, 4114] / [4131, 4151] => 1.08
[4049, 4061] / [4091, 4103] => 0.79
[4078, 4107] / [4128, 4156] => 1.08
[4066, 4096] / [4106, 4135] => 1.02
